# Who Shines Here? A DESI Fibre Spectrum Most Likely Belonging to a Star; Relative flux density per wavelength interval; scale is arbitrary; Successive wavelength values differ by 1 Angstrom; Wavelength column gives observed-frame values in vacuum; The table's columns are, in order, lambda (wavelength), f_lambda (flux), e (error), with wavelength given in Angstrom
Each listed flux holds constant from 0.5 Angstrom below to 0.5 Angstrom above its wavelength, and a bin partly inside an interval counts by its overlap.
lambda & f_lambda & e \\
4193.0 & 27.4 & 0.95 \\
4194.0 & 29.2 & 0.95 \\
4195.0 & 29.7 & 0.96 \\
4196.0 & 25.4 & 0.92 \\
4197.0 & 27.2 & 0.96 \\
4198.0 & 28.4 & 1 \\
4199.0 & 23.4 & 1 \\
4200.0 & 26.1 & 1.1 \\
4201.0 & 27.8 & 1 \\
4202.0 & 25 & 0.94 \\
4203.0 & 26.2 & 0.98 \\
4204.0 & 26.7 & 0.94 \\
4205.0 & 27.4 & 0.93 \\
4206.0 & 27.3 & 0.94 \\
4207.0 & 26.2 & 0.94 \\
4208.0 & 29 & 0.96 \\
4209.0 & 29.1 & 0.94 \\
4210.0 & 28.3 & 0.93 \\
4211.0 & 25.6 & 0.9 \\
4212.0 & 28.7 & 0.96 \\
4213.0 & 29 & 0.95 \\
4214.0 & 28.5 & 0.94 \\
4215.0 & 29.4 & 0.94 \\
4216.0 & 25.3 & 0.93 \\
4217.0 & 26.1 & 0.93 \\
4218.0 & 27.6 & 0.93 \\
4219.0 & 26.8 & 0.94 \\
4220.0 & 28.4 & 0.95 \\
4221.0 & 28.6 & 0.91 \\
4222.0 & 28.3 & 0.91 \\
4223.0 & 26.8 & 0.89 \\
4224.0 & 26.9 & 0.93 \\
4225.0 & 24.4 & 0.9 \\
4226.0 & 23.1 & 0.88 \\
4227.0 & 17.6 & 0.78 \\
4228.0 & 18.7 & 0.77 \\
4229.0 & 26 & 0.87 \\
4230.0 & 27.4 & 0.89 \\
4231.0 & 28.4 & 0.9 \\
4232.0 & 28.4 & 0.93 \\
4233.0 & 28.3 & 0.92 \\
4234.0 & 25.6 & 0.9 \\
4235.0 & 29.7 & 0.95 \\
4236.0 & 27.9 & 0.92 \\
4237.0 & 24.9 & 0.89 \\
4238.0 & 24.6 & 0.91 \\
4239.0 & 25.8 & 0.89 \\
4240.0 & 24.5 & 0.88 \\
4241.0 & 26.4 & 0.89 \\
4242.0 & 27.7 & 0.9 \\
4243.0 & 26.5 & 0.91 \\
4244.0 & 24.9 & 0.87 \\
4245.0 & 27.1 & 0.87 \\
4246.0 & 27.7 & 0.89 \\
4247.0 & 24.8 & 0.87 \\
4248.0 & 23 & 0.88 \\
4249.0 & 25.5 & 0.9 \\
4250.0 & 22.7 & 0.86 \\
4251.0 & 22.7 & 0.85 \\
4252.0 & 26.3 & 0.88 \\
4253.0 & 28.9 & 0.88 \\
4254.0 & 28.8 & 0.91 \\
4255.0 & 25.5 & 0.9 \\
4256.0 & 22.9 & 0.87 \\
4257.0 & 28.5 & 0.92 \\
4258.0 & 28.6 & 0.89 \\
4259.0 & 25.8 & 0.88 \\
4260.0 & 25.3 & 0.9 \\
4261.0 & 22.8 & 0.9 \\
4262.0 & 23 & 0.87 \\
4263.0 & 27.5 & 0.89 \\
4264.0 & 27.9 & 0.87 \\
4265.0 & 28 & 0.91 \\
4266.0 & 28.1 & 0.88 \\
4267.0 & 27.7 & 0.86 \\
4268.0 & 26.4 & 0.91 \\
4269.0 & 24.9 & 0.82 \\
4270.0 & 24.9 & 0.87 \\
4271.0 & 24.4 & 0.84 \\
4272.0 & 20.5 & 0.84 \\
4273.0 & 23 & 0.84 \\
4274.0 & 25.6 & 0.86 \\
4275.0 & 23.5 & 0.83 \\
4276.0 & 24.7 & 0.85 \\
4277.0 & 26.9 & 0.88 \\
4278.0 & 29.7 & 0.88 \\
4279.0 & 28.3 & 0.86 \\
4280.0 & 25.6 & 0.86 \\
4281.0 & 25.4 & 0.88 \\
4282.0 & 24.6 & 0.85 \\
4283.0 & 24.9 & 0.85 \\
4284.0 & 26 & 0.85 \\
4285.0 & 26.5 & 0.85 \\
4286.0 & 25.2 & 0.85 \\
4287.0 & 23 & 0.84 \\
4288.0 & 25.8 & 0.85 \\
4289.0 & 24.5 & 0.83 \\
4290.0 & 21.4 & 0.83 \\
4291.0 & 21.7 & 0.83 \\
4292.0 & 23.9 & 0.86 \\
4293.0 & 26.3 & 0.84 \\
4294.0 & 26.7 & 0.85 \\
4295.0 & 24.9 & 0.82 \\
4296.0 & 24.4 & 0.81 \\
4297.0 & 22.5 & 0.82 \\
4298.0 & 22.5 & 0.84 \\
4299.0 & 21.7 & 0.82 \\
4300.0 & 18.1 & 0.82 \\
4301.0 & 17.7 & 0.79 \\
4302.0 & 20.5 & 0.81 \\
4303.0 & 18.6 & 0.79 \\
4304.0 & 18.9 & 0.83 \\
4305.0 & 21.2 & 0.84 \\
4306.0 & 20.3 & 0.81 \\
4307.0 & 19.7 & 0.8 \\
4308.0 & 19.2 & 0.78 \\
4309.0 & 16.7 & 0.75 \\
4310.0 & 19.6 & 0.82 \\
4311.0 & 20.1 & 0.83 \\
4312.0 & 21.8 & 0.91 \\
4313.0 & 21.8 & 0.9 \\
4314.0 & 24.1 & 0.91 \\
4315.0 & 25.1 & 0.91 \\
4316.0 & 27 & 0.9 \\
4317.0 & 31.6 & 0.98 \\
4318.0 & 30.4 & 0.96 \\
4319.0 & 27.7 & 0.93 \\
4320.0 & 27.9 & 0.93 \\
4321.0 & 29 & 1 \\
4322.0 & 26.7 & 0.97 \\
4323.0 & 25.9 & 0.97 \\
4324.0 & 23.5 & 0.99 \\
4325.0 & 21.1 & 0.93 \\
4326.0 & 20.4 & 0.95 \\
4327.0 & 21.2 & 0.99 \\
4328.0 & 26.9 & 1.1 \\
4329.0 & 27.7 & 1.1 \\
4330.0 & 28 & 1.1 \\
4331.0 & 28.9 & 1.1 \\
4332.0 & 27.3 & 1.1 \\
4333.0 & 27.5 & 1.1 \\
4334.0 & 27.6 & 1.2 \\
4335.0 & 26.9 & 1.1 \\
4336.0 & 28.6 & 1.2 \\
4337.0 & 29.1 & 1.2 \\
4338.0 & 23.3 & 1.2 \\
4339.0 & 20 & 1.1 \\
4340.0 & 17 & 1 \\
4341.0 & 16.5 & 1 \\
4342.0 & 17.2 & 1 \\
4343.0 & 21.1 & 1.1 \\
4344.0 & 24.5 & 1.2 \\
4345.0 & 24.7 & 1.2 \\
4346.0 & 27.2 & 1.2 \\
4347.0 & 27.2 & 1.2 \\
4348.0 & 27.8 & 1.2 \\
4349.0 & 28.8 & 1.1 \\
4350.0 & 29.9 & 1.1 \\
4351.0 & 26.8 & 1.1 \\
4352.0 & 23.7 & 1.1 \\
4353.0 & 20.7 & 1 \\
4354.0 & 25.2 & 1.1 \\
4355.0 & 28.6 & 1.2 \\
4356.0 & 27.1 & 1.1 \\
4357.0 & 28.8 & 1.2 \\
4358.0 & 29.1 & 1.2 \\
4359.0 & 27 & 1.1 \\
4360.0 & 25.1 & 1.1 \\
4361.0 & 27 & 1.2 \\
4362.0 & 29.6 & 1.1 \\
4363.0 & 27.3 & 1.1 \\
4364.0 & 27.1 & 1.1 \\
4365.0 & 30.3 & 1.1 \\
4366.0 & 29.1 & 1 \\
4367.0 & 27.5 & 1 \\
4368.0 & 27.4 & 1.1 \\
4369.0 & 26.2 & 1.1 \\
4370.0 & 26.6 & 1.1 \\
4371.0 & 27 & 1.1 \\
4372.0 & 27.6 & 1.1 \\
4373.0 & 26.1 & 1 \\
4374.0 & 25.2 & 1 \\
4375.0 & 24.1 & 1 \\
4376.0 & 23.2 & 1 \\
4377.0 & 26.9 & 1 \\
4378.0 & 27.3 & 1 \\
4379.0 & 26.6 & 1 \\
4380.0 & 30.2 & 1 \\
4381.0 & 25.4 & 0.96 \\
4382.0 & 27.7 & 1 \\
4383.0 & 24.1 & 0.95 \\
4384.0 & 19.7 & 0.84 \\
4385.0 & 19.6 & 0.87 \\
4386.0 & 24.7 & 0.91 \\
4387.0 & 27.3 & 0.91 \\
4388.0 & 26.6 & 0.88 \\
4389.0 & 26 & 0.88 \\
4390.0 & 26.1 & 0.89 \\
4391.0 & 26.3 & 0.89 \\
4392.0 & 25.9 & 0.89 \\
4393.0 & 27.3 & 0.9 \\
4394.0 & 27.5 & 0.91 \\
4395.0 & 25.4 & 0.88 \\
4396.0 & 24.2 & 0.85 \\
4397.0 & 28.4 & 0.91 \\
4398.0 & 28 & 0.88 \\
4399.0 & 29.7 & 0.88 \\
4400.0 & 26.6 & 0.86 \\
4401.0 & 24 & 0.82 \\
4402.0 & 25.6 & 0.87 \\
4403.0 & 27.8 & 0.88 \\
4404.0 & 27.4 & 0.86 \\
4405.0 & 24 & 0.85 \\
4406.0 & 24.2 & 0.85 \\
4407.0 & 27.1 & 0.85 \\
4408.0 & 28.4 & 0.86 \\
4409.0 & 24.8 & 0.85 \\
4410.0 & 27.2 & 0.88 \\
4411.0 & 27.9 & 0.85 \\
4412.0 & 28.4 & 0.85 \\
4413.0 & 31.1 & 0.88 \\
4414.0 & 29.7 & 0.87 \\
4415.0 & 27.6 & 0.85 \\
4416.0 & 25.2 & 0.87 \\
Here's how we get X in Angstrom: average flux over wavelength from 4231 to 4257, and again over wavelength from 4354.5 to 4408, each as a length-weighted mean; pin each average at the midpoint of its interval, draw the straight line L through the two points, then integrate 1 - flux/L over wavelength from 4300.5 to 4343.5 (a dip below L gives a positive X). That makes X 4.6 Angstrom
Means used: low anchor 26.1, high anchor 26.5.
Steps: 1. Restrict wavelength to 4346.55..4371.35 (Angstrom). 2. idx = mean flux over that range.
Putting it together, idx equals 27.2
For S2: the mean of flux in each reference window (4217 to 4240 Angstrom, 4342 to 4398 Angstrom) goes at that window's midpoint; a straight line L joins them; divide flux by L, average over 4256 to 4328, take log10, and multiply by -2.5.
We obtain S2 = 0.083 mag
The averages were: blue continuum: 26.1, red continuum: 26.3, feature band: 24.2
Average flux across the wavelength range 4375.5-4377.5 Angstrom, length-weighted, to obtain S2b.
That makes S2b 25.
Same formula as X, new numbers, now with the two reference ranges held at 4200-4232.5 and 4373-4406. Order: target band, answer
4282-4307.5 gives 3.5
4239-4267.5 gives 0.5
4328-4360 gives 0.6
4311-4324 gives 0.0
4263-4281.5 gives 0.3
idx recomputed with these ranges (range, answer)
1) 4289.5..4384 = 24.8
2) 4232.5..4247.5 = 26.4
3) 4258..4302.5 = 24.7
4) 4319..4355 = 25.1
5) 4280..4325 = 23.5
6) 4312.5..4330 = 25.8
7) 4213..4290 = 25.9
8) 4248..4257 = 25.5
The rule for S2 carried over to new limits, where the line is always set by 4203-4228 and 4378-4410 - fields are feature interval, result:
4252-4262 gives 0.02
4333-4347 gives 0.11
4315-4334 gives -0.01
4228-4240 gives 0.00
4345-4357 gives -0.02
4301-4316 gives 0.26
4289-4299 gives 0.12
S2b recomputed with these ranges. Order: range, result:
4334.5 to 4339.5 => 25.6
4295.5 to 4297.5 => 23.4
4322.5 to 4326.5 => 22.7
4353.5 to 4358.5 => 27.8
